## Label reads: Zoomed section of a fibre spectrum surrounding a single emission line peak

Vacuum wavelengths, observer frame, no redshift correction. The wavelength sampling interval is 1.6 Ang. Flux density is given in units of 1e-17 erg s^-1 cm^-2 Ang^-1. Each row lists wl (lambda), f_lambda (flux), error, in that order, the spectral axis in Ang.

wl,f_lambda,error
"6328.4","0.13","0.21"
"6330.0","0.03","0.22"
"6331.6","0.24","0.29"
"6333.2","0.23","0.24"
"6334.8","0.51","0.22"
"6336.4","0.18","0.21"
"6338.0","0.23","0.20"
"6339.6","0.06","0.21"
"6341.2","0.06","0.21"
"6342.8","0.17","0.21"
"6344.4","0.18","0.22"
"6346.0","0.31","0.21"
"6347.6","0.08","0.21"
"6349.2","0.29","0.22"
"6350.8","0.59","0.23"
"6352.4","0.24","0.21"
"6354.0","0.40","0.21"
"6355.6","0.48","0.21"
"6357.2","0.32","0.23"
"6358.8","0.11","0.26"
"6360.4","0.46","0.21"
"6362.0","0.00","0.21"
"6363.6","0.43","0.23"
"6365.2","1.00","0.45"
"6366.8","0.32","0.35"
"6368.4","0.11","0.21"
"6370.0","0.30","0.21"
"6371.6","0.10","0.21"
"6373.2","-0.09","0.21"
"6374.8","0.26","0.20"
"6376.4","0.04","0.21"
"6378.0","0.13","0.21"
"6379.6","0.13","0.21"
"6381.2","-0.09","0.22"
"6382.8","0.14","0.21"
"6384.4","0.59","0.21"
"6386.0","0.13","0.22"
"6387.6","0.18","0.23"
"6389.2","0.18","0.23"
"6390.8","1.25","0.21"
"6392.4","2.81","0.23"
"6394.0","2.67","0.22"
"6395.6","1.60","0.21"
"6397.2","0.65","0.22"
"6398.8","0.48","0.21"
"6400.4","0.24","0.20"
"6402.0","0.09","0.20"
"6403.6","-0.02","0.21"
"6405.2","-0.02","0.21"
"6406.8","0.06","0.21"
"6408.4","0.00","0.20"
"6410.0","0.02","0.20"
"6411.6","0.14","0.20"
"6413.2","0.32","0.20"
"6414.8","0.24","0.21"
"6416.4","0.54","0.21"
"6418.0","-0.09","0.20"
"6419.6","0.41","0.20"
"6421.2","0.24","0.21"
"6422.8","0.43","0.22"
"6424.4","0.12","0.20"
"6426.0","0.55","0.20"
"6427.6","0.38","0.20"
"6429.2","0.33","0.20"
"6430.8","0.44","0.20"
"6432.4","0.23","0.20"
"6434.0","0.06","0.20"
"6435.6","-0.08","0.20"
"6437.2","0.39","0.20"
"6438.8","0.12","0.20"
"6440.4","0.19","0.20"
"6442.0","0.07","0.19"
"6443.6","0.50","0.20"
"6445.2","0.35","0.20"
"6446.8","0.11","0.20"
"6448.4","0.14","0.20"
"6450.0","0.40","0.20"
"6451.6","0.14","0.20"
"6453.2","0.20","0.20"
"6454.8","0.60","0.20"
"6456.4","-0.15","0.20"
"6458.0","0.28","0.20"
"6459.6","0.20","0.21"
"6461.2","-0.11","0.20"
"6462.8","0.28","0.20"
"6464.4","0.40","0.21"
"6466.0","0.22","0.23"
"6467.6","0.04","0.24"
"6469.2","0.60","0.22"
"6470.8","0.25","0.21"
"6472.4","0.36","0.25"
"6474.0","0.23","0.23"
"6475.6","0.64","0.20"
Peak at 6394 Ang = H-gamma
